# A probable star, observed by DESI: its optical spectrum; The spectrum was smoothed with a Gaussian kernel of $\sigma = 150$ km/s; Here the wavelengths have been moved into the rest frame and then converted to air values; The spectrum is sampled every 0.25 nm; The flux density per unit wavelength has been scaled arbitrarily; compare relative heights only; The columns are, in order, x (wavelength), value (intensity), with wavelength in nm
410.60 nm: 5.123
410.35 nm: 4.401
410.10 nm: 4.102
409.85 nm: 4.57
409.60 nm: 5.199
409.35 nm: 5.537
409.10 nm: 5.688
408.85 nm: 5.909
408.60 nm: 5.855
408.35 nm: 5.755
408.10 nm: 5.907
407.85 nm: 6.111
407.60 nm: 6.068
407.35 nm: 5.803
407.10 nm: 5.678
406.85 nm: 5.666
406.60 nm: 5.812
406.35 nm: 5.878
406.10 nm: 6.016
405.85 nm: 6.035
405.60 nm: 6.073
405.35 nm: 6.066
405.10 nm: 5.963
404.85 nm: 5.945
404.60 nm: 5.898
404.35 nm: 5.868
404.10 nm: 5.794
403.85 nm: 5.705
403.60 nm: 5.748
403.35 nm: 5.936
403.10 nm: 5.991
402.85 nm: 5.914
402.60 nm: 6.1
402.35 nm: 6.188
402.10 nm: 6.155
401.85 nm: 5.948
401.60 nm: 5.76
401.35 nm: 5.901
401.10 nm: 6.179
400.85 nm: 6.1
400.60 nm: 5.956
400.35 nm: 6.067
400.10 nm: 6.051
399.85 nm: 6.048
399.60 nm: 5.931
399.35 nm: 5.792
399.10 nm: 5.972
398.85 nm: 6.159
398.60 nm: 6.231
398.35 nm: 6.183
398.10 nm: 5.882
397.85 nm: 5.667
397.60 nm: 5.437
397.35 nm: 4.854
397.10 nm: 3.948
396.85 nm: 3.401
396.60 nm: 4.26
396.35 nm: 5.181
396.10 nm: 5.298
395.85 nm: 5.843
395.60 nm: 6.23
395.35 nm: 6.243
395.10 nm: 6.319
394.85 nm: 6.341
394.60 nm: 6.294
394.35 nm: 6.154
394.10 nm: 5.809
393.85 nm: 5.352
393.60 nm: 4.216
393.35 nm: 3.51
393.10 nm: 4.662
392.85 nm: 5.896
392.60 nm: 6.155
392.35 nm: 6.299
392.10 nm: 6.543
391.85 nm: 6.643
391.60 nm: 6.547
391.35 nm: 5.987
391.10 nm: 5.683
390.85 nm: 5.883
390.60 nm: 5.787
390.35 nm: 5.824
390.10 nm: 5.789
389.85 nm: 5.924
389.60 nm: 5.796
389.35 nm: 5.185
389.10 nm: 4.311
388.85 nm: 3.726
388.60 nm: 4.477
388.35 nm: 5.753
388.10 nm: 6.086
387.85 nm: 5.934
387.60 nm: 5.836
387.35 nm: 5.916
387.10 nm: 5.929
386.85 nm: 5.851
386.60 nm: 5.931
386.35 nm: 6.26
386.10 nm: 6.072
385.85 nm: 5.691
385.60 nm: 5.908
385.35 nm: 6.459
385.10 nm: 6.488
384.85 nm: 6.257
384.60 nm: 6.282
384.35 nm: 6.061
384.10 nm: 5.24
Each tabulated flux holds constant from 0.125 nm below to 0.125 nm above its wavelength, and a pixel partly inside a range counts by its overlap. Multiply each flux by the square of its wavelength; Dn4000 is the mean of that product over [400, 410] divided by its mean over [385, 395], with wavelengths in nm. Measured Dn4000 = 1.11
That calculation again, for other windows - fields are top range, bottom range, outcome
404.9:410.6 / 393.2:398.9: 1.10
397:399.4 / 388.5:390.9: 1.12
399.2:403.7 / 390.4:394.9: 1.09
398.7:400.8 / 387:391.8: 1.13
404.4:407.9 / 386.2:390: 1.17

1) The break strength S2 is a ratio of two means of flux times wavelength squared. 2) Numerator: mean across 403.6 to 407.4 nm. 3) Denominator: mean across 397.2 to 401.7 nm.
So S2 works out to 1.0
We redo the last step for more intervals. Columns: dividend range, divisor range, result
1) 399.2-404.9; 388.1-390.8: 1.19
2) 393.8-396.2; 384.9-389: 1.09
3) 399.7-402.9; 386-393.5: 1.13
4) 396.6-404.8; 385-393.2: 1.05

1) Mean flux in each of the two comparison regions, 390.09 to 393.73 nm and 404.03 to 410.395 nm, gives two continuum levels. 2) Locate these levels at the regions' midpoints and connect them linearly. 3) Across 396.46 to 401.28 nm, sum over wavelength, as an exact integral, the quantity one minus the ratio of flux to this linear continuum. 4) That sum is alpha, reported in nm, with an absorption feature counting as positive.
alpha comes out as 0.088 nm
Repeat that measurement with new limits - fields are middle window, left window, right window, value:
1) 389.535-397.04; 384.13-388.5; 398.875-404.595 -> 0.432 nm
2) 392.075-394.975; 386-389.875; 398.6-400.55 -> 0.102 nm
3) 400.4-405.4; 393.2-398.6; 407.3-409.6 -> -0.301 nm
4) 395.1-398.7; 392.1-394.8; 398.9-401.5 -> 0.250 nm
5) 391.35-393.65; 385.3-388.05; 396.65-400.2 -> 0.029 nm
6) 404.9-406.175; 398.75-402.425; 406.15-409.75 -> -0.038 nm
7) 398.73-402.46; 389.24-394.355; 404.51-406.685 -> -0.093 nm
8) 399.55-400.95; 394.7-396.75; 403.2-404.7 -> -0.064 nm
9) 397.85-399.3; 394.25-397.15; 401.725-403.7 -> -0.085 nm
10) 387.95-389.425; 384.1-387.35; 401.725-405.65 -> 0.271 nm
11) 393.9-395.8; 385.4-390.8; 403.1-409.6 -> -0.144 nm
